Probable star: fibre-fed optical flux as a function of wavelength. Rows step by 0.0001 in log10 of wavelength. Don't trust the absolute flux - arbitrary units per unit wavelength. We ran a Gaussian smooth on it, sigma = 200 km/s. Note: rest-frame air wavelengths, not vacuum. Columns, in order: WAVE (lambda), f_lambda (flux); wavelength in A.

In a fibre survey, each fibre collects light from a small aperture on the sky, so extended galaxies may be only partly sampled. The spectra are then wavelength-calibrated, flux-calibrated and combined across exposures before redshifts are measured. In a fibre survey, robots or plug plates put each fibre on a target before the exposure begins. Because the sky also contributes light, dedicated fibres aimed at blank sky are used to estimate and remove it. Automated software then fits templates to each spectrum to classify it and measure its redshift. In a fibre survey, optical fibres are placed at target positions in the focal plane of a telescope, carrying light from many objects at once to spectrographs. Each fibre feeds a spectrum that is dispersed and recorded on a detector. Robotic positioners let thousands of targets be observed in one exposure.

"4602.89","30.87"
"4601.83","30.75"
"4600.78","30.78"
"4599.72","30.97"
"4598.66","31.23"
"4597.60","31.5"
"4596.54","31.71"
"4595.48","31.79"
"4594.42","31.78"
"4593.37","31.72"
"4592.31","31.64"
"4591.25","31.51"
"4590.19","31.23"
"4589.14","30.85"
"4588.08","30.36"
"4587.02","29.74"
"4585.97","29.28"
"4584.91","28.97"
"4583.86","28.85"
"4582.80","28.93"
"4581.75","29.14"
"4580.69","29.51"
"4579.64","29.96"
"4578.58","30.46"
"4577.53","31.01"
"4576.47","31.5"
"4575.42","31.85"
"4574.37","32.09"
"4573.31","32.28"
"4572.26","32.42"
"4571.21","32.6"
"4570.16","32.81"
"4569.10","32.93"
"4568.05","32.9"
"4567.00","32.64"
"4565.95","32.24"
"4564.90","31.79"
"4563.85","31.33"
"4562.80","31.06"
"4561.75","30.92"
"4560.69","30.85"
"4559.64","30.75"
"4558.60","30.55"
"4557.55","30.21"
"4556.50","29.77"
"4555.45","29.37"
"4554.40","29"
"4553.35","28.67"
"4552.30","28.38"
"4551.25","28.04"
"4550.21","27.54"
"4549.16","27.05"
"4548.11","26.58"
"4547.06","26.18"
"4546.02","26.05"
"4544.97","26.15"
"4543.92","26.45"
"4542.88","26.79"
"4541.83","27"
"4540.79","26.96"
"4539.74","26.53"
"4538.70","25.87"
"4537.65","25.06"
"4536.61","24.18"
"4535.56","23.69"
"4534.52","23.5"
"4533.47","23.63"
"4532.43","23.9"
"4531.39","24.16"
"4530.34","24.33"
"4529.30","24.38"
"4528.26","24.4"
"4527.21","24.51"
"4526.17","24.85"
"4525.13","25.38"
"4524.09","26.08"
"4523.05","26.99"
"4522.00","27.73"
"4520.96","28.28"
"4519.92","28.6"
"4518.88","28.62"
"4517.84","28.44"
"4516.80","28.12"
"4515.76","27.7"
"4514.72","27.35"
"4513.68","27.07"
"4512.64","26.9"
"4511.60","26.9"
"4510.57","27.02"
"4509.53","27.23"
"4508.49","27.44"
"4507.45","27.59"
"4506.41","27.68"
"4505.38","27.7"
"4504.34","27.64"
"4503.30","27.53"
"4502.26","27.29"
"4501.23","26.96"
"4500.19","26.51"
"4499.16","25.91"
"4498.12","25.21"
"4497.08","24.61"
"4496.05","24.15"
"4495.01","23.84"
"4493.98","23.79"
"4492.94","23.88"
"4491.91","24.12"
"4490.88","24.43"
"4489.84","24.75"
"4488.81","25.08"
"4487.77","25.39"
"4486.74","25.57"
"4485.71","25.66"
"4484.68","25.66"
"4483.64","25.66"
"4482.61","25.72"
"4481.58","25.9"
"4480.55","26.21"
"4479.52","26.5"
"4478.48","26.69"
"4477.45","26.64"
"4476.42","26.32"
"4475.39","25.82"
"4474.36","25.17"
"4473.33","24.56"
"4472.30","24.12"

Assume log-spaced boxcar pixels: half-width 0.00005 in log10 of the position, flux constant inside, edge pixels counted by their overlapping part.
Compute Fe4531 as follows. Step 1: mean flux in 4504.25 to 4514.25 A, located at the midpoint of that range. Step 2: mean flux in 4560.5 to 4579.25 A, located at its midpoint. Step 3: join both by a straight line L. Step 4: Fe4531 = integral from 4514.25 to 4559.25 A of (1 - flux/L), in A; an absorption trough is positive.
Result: 4.10 A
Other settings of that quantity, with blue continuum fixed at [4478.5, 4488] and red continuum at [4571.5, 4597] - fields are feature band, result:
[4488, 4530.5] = 1.3 A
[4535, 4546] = 1.1 A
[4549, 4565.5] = -0.2 A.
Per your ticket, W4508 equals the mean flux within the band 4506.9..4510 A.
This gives 27.4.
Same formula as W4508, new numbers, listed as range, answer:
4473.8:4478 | 26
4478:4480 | 26.5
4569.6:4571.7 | 32.6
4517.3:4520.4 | 28.6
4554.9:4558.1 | 29.8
